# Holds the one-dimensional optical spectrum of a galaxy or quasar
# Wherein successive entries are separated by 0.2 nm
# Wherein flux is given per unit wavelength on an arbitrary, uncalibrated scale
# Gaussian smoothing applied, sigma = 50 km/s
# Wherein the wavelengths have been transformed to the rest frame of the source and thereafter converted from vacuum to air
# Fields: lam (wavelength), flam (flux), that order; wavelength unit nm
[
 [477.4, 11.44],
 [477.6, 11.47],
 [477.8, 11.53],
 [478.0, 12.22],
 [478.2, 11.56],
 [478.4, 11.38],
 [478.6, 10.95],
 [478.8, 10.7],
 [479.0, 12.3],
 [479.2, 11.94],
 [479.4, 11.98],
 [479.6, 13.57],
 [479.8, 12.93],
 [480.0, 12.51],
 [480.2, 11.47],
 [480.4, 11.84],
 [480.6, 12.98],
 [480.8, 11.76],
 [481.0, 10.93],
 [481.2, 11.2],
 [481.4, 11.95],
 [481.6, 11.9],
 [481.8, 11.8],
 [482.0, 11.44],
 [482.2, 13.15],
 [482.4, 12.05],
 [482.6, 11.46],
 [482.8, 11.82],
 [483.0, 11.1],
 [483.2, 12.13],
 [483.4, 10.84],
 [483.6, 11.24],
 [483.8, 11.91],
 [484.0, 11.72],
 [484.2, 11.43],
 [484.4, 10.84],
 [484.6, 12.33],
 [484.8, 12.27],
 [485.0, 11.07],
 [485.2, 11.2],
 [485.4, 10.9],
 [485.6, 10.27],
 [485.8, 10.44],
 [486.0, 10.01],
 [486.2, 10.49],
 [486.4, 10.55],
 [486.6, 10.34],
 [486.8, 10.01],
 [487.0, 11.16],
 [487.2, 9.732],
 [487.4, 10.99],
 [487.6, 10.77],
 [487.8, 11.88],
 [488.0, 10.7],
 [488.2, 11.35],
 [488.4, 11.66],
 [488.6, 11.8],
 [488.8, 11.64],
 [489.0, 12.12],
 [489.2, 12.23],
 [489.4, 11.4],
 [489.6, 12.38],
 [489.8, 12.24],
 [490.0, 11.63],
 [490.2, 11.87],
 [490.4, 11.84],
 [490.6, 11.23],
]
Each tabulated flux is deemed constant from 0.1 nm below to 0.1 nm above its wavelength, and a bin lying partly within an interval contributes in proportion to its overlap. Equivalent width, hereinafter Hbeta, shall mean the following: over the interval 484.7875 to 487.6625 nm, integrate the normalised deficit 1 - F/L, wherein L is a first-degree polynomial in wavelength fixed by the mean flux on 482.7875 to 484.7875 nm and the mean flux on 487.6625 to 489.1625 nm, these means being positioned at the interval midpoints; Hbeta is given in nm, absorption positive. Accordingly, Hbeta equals 0.24 nm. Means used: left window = 11.6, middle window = 10.6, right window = 11.6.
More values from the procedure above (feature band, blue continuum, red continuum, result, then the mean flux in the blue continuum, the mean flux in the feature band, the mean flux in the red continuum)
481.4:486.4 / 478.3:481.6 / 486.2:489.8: 0.07 nm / 11.9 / 11.4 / 11.2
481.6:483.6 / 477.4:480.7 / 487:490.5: 0.01 nm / 11.9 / 11.7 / 11.5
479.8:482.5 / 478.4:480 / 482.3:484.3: -0.03 nm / 12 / 12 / 11.6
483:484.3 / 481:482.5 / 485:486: -0.03 nm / 11.9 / 11.5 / 10.7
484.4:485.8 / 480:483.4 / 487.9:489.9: 0.06 nm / 11.8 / 11.2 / 11.8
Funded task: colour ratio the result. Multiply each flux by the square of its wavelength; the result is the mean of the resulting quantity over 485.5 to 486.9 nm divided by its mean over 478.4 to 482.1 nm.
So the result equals 0.89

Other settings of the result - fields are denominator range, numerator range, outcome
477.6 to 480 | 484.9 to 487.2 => 0.91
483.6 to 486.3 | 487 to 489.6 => 1.04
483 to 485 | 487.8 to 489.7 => 1.03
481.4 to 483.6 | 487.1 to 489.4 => 0.99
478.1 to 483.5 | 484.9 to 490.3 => 0.97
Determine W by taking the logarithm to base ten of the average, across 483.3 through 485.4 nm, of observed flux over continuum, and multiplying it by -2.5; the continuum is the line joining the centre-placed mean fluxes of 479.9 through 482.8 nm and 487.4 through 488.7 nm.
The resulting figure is 0.02 mag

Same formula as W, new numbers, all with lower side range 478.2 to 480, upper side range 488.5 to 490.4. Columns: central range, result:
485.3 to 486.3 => 0.148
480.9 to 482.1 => 0.039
